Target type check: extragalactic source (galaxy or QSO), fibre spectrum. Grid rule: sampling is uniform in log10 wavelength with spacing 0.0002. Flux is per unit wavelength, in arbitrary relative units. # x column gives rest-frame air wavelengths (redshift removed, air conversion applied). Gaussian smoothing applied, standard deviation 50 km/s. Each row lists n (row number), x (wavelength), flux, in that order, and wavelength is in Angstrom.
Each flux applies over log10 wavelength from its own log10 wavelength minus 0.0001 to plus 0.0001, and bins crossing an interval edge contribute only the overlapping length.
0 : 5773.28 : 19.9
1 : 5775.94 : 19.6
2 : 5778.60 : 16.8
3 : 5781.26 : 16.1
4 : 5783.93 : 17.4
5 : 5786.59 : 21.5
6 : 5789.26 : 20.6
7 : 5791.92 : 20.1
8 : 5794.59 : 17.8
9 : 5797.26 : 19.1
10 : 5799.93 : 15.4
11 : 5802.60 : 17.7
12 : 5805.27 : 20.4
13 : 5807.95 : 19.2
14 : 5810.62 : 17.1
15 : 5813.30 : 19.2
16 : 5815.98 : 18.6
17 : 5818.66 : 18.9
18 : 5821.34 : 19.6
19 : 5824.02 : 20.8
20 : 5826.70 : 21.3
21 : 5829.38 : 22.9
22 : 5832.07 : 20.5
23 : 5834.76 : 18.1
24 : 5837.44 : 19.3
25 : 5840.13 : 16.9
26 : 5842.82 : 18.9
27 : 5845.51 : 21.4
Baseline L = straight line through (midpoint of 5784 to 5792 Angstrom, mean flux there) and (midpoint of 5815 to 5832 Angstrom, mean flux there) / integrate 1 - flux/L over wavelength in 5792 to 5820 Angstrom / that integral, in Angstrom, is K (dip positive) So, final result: 2.7 Angstrom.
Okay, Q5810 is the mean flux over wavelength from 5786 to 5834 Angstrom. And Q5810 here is 19.4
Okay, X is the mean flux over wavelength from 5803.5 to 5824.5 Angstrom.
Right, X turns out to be 19.1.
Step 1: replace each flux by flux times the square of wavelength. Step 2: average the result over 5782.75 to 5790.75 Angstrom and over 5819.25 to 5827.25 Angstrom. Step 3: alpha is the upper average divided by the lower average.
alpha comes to 1.0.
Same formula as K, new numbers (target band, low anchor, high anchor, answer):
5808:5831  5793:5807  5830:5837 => -0.9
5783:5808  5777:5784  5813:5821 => -1.8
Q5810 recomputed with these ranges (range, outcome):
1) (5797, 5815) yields 18.3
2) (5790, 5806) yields 18.4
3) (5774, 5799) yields 18.7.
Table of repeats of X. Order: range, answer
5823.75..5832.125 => 21.6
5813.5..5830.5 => 20.2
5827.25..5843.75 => 19.5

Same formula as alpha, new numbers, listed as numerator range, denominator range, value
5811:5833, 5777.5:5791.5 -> 1.09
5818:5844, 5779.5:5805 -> 1.08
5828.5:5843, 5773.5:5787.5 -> 1.08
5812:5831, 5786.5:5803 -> 1.09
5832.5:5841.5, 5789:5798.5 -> 0.97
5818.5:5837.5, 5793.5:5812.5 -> 1.13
